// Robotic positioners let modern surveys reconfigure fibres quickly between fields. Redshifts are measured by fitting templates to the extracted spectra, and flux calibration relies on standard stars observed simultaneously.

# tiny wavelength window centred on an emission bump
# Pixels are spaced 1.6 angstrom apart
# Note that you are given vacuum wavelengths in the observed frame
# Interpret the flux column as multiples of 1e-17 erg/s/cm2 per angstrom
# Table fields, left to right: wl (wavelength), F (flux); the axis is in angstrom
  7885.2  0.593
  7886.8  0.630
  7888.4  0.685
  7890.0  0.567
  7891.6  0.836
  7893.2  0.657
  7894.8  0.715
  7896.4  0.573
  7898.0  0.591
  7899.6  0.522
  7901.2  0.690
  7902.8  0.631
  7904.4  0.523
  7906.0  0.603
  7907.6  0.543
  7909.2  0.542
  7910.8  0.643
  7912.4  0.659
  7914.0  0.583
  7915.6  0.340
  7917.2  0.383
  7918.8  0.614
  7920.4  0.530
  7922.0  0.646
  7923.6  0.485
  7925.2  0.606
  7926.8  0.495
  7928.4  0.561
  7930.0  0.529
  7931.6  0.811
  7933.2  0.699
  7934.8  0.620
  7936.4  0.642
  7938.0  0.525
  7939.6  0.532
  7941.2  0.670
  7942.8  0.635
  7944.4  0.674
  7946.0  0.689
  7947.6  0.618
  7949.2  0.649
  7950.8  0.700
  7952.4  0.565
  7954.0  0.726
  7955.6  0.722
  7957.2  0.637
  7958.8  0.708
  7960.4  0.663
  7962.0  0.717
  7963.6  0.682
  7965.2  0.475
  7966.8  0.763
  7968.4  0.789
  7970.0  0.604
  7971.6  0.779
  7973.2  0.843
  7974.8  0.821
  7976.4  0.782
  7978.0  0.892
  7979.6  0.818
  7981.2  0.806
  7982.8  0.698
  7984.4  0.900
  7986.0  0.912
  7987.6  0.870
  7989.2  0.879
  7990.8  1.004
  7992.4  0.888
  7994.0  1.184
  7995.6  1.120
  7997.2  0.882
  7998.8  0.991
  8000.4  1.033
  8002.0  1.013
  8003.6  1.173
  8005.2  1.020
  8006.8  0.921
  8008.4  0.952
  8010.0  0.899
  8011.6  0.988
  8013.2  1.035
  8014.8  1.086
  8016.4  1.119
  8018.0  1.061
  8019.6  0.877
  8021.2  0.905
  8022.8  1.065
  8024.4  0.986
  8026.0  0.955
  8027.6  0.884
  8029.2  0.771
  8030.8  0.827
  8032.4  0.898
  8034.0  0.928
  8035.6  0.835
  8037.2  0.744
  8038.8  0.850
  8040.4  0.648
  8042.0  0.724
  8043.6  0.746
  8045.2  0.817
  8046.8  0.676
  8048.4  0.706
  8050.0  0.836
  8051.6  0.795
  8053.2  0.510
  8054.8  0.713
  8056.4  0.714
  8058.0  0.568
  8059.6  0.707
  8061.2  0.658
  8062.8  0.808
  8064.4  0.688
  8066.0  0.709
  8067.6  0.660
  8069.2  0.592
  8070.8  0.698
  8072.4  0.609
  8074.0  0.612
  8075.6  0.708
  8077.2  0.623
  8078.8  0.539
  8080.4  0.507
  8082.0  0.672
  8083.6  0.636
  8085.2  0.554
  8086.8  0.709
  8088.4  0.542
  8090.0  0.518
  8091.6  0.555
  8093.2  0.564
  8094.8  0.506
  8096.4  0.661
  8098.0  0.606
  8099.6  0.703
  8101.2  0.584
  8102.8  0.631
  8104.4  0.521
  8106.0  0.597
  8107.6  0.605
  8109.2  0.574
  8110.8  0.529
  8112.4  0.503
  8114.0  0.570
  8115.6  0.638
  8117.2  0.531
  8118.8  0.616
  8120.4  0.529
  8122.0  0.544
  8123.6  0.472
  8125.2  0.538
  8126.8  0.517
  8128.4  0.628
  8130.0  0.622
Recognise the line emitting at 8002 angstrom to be Mg II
